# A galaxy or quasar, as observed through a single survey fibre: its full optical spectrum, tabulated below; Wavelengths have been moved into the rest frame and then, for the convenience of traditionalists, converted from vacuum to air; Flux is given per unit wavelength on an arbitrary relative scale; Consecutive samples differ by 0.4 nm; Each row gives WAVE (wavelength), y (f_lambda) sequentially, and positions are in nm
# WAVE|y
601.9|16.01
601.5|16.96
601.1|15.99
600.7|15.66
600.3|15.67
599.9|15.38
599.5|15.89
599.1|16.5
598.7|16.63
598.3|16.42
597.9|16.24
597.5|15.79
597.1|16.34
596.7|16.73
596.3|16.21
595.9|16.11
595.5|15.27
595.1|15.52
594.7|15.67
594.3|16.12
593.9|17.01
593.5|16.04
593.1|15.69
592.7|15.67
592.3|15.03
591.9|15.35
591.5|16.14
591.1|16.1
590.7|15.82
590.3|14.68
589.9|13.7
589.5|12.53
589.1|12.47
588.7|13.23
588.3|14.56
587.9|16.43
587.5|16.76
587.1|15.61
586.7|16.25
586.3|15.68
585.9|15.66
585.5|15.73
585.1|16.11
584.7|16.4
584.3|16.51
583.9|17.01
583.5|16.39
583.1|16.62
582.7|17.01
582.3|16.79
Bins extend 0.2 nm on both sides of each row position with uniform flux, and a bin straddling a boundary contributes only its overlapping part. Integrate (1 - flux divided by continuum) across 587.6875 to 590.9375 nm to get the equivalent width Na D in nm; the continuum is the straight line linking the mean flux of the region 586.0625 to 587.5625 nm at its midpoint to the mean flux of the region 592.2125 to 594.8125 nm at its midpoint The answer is 0.36 nm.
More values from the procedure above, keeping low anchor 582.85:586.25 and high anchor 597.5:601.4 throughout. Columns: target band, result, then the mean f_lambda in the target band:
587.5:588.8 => 0.09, 15.2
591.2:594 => 0.06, 15.8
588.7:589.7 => 0.22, 12.6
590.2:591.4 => 0.04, 15.7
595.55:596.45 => 0.01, 16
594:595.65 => 0.04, 15.7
